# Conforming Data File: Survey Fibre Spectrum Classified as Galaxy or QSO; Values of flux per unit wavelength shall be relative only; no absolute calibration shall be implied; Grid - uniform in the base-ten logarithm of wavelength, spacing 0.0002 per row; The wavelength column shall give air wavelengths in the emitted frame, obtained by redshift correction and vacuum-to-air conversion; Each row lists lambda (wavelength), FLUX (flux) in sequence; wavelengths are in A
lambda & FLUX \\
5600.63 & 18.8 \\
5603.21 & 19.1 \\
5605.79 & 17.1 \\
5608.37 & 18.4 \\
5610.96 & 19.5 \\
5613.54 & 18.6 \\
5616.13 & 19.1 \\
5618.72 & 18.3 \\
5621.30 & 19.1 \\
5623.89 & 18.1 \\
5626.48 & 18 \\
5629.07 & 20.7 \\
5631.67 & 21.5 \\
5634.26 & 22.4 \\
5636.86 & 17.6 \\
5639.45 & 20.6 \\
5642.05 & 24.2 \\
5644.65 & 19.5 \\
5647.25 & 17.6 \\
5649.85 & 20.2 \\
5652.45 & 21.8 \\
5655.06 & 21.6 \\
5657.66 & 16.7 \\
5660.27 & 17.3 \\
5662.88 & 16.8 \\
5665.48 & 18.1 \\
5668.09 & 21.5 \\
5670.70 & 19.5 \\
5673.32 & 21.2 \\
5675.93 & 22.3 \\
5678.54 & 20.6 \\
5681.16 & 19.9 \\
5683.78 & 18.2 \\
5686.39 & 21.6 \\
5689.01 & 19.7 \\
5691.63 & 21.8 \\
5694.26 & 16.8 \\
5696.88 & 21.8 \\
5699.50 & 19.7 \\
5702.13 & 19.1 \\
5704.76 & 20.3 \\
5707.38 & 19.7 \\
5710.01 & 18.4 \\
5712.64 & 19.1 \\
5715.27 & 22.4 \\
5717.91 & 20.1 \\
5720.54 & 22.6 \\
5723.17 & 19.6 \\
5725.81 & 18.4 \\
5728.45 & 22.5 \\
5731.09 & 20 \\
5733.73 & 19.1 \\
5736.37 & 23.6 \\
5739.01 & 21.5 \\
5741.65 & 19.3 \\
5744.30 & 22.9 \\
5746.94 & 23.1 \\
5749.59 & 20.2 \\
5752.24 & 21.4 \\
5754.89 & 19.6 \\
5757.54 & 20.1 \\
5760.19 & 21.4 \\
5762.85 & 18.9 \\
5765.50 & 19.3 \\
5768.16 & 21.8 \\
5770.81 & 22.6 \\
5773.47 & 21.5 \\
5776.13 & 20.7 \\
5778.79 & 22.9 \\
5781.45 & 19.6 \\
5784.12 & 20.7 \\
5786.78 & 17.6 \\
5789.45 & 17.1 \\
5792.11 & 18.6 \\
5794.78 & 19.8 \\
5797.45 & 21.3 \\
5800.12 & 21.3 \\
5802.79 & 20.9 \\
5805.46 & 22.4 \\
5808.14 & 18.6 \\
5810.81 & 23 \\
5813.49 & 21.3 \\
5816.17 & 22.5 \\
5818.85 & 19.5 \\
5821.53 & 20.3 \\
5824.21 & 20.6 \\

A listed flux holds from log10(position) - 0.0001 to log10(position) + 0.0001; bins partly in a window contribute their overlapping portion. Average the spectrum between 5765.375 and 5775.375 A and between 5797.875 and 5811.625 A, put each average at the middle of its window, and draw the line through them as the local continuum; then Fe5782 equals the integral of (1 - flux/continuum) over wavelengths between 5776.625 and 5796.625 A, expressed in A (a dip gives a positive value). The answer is 1.7 A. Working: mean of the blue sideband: 21.5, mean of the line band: 19.6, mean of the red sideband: 21.2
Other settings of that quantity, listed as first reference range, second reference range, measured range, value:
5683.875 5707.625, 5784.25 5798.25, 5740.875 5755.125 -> -1.4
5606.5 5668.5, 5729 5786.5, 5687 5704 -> 0.2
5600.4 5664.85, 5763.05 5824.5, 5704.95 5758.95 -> -1.6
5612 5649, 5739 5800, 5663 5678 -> -0.2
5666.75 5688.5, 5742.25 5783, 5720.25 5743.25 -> 0.2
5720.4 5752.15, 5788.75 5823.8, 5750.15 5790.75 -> 0.9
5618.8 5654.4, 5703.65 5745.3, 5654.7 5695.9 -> 1.5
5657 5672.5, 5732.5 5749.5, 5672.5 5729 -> -1.0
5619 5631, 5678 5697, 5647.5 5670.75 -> 0.4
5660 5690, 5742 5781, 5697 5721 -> 0.2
